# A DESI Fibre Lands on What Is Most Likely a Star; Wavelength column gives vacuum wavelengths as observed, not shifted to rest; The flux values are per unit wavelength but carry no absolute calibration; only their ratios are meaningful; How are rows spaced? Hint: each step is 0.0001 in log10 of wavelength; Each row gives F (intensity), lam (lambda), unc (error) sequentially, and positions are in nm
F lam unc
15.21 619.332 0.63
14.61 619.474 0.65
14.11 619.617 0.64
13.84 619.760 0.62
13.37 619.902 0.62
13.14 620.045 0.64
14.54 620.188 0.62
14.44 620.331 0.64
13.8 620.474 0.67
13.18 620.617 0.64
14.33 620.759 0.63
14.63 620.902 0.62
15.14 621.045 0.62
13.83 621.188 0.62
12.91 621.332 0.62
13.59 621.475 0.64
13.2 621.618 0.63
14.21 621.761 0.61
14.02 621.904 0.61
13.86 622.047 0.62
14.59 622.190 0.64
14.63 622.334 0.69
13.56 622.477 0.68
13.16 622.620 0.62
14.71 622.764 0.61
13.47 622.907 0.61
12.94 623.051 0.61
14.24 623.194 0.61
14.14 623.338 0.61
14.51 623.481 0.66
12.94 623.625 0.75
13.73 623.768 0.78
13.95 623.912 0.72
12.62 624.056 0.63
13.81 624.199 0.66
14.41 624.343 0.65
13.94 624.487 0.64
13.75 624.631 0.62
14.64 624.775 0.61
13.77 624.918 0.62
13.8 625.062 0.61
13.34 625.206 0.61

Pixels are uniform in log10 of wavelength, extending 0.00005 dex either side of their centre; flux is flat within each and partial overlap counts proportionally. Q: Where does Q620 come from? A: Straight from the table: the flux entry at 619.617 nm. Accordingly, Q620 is 14.11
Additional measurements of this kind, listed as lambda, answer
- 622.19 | 14.59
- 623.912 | 13.95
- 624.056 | 12.62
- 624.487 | 13.94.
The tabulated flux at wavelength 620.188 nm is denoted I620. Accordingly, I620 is 14.54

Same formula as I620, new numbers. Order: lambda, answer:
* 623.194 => 14.24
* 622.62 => 13.16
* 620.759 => 14.33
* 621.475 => 13.59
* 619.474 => 14.61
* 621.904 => 14.02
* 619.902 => 13.37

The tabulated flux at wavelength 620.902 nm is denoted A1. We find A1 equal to 14.63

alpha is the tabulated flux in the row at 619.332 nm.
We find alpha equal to 15.21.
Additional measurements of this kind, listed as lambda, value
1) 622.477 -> 13.56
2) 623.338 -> 14.14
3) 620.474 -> 13.8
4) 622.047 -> 13.86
